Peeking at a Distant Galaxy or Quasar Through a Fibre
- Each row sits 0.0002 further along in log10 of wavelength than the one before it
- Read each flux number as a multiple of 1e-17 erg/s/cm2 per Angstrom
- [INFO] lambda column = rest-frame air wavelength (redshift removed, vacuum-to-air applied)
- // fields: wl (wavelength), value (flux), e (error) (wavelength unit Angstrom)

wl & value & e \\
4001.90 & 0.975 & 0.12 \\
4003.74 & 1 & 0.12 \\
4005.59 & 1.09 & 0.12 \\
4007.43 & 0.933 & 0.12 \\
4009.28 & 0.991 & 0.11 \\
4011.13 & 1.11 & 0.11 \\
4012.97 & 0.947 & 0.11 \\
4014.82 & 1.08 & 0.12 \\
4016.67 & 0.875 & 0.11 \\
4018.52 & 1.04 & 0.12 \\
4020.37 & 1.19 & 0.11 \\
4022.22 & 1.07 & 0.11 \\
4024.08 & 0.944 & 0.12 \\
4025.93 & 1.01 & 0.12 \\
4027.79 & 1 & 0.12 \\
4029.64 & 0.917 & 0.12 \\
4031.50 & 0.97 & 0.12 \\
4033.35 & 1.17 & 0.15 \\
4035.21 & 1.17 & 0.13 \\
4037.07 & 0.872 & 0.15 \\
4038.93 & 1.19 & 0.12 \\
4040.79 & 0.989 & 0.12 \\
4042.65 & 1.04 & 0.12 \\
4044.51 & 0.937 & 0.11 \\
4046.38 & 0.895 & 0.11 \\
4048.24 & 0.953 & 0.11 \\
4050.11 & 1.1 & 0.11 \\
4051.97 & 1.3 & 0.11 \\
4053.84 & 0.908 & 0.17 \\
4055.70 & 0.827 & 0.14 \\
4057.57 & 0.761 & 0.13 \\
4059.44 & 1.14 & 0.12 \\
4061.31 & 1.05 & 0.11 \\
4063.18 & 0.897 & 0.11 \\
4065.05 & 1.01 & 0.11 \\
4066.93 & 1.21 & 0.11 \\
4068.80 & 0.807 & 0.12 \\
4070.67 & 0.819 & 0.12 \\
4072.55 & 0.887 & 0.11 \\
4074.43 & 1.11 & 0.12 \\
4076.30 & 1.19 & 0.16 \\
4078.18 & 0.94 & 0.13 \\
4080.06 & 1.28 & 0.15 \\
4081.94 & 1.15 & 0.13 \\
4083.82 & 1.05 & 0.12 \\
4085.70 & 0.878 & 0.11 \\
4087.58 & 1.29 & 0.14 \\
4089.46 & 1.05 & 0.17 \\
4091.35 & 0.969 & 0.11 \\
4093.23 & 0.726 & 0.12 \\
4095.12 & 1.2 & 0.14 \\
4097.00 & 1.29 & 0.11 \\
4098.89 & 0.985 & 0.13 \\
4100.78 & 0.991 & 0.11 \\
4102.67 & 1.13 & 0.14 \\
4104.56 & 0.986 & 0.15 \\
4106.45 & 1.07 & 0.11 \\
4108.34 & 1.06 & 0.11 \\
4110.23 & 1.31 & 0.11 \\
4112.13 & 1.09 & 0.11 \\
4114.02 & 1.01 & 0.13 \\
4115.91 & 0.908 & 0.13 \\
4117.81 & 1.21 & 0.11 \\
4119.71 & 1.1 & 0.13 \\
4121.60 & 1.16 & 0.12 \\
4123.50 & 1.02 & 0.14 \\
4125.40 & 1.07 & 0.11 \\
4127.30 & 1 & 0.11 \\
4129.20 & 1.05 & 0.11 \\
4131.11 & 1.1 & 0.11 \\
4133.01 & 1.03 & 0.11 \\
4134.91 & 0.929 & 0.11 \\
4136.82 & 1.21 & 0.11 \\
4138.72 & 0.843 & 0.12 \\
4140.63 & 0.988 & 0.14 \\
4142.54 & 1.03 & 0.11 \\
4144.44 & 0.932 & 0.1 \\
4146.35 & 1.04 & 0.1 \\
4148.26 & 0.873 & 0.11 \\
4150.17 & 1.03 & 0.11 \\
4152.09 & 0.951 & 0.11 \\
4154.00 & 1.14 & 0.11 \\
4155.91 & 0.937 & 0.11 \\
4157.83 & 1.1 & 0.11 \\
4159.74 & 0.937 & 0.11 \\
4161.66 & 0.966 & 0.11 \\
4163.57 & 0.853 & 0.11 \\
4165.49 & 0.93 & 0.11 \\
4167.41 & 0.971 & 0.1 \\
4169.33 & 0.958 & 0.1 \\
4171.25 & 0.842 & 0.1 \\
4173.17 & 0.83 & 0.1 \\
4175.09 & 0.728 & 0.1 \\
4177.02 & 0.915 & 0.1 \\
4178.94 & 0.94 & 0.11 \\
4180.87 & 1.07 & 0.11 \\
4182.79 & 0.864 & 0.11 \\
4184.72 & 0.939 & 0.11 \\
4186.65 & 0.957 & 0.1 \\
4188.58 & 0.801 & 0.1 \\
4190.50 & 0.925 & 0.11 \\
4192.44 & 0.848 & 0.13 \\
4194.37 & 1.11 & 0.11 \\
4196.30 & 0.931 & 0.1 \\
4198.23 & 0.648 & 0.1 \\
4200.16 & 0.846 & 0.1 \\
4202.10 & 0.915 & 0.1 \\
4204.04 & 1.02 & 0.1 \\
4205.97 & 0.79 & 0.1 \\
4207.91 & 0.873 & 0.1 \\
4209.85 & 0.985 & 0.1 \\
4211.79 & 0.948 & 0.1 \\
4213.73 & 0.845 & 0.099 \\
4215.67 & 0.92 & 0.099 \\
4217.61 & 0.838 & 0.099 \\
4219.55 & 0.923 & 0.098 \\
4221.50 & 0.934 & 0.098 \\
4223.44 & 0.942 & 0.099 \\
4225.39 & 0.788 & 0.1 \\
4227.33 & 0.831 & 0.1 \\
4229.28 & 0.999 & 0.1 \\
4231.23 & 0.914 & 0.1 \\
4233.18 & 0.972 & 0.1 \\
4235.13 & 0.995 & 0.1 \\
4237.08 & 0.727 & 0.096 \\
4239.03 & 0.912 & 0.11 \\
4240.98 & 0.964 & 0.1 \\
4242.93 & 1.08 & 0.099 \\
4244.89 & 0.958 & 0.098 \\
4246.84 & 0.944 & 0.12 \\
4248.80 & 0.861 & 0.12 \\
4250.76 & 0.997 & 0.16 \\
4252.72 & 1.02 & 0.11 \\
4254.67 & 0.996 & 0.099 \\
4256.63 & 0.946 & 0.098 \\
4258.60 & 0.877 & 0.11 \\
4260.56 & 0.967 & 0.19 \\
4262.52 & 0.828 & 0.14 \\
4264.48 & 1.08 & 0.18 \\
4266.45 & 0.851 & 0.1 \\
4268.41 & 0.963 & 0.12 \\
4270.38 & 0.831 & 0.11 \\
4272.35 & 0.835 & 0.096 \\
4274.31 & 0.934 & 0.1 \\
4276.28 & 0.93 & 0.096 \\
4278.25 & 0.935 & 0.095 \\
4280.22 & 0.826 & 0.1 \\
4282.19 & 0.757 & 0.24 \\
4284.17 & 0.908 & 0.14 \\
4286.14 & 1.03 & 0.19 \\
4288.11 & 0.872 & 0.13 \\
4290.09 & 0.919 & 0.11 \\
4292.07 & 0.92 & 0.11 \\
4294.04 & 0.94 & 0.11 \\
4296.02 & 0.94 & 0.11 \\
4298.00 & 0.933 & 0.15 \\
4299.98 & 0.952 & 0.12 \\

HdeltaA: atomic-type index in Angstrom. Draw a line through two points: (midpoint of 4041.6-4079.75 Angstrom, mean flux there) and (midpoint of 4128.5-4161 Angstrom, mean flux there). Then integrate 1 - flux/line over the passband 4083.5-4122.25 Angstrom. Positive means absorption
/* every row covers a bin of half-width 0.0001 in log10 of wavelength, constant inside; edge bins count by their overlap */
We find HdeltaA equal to -2.7 Angstrom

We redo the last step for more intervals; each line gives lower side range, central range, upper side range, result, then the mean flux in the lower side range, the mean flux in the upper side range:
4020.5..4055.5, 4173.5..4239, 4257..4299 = 3.1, 1.02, 0.909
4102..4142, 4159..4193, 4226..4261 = 3.4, 1.06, 0.94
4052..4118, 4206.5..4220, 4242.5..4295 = 0.8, 1.04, 0.924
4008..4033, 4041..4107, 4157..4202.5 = -3.1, 1.01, 0.909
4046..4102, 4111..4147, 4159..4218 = -2.7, 1.02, 0.902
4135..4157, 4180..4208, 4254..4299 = 1.8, 0.995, 0.913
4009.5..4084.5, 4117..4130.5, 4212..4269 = -1.4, 1.02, 0.927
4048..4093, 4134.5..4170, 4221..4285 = -0.2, 1.02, 0.918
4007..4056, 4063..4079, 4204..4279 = 0.2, 1.02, 0.921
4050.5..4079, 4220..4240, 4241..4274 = 1.0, 0.993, 0.94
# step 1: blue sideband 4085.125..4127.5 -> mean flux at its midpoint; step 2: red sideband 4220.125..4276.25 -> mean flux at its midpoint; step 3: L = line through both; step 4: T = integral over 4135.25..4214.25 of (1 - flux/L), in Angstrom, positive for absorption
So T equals 5.29 Angstrom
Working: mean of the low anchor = 1.07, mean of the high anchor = 0.927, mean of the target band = 0.933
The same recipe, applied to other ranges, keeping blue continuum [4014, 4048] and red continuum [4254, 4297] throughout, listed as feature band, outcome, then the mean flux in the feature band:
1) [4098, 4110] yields -0.8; 1.05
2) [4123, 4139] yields -1.0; 1.04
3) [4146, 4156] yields -0.3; 0.997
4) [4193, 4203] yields 0.6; 0.888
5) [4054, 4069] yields 0.6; 0.968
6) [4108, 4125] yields -2.0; 1.1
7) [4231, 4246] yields -0.2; 0.942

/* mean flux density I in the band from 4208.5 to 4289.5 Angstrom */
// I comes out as 0.918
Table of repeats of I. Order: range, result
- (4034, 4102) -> 1.02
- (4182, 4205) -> 0.9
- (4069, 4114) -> 1.06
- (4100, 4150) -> 1.04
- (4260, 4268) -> 0.933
